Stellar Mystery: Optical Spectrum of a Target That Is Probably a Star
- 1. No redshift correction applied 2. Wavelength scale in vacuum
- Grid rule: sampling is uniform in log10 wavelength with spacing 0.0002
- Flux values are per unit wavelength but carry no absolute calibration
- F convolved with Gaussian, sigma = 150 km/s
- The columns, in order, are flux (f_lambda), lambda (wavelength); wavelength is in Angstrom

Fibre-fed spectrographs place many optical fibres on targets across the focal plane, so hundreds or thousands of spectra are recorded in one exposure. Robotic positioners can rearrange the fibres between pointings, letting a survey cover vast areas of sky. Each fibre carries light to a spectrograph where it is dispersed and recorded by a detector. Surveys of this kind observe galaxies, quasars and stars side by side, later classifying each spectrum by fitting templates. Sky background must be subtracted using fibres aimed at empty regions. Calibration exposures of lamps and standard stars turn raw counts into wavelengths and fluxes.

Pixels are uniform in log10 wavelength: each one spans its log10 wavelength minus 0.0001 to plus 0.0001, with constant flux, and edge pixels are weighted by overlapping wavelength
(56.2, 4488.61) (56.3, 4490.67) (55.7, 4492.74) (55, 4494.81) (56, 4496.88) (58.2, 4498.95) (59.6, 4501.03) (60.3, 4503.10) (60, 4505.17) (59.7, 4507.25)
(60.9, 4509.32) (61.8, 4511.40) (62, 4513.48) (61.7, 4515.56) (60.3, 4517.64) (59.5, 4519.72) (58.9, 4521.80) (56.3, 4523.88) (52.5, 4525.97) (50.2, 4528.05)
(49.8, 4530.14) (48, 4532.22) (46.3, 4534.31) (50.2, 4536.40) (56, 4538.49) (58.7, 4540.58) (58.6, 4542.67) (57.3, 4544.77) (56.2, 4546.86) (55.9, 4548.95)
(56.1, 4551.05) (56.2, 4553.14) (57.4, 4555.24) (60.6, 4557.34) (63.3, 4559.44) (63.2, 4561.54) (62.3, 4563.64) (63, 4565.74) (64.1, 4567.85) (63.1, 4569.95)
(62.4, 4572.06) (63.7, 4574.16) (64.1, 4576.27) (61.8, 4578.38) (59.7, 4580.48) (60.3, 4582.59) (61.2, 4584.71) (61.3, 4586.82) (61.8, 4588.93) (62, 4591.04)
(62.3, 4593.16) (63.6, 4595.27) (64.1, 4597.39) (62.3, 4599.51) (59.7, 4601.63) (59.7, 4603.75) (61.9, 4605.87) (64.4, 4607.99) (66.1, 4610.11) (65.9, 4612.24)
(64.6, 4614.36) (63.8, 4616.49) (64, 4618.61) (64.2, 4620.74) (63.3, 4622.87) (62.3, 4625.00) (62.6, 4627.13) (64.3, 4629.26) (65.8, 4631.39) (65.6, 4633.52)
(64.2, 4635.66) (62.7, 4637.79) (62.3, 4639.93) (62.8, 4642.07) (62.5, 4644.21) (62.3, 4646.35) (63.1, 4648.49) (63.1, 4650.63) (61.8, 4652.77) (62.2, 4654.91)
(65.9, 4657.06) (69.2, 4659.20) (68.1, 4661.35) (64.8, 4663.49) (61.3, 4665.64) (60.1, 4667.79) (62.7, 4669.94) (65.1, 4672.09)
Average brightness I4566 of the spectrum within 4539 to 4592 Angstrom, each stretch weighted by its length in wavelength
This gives 60.5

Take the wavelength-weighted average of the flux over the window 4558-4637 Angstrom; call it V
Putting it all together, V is 63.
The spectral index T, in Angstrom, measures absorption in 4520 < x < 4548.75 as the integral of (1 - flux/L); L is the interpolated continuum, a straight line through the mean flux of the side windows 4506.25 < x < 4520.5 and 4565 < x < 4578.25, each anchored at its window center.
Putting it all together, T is 3.61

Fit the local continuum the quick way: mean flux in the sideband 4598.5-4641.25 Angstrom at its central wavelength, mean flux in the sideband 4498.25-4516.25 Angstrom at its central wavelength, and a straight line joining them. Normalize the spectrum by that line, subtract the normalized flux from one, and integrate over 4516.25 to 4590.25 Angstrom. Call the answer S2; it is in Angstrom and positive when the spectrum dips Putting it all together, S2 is 4.1 Angstrom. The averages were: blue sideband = 60.5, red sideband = 63.5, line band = 58.3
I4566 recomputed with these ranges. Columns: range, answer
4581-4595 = 61.5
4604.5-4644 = 63.9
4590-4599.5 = 62.9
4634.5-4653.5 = 62.8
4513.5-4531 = 56.5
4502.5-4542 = 56.5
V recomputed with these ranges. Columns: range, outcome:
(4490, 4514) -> 58.8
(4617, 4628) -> 63.3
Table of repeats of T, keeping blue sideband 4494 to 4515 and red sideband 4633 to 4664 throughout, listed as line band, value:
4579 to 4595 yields 0.2 Angstrom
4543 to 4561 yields 0.9 Angstrom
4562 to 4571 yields -0.3 Angstrom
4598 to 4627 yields -0.2 Angstrom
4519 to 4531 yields 1.1 Angstrom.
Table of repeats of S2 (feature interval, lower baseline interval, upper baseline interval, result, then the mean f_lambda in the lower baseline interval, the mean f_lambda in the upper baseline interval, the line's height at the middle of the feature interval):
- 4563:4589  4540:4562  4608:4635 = -0.8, 58.4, 64.4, 60.5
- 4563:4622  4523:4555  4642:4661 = -4.1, 54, 63.9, 58.7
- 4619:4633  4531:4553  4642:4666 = -0.5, 54.4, 64.1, 61.6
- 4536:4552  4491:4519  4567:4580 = 1.3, 59.2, 63.1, 61.4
